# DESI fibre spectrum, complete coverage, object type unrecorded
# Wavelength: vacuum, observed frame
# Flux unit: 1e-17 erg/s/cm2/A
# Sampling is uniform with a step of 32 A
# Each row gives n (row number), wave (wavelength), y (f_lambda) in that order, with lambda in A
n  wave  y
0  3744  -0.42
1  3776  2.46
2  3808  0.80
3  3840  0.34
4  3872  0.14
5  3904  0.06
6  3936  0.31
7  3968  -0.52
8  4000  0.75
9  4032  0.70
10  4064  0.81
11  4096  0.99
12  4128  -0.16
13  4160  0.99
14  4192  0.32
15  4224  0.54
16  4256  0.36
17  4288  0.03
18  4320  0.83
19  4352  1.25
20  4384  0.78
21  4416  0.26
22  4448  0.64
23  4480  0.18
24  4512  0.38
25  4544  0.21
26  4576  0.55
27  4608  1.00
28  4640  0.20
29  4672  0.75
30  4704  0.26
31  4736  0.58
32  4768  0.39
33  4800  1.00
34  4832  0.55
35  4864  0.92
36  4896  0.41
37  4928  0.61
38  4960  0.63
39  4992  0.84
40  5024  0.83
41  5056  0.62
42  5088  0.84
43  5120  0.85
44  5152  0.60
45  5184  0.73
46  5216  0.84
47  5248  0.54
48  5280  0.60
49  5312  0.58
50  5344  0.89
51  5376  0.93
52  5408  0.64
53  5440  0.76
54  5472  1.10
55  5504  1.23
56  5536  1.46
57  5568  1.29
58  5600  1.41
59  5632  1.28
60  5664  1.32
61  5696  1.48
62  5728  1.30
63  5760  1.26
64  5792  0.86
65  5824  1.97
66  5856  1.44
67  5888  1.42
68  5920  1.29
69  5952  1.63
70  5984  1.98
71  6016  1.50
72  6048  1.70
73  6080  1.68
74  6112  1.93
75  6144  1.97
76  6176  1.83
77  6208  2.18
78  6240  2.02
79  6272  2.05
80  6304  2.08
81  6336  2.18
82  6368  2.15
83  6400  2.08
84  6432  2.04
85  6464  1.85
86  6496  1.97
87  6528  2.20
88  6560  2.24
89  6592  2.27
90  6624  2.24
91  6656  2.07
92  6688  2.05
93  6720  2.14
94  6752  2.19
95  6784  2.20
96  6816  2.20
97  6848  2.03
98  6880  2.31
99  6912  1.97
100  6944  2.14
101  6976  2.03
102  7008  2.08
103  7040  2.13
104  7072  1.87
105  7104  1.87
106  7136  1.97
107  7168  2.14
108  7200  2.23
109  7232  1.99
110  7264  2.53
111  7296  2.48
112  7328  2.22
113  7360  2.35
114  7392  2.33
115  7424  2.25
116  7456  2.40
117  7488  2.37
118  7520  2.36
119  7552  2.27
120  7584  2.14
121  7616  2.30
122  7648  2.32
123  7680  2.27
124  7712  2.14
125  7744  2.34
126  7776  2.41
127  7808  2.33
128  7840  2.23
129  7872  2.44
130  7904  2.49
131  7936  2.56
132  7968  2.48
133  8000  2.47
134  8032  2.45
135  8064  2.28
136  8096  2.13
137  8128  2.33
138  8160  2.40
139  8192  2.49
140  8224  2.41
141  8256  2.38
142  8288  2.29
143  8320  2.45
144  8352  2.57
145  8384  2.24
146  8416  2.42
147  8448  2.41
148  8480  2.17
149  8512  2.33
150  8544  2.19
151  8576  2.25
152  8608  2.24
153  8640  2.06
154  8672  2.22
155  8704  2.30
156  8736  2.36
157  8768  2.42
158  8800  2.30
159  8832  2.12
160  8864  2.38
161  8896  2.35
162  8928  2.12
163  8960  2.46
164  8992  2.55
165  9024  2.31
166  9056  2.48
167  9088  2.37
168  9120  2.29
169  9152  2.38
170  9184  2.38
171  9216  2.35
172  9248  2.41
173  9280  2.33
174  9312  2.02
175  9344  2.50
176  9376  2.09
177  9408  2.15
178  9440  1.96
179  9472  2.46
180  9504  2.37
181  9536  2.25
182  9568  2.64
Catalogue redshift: 0.37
